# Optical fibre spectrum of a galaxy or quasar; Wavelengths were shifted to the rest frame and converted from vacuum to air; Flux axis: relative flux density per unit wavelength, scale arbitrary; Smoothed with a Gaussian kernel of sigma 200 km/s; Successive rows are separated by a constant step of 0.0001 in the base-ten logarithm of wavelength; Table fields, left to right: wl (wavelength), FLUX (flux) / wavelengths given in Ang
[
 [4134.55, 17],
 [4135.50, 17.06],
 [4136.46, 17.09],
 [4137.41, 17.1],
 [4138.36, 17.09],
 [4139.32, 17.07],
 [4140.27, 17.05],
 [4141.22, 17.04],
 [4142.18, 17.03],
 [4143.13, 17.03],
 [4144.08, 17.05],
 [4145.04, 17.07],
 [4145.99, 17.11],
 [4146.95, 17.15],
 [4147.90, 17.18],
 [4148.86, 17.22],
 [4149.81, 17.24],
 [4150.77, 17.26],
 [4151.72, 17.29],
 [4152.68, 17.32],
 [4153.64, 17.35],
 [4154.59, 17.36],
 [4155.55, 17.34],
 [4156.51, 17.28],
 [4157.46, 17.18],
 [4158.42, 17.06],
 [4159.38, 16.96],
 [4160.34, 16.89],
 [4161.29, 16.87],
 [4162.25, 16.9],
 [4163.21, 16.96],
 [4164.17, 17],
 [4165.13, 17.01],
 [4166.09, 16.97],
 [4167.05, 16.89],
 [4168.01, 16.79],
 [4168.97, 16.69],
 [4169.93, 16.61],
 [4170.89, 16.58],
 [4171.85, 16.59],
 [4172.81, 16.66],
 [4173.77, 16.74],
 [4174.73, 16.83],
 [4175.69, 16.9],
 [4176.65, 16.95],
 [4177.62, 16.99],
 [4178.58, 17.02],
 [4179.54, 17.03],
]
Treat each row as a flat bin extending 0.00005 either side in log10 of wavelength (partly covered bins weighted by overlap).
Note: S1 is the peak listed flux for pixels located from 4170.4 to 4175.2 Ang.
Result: 16.83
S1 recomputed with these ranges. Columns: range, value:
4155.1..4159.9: 17.34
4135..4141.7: 17.1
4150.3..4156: 17.36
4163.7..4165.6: 17.01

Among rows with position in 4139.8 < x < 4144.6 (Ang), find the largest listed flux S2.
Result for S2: 17.05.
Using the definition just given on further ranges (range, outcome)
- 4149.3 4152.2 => 17.29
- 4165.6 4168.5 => 16.97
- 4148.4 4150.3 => 17.24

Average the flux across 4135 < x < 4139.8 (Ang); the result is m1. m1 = 17.1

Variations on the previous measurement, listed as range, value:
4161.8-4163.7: 16.9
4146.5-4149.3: 17.2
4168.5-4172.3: 16.6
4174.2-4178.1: 16.9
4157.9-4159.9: 17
